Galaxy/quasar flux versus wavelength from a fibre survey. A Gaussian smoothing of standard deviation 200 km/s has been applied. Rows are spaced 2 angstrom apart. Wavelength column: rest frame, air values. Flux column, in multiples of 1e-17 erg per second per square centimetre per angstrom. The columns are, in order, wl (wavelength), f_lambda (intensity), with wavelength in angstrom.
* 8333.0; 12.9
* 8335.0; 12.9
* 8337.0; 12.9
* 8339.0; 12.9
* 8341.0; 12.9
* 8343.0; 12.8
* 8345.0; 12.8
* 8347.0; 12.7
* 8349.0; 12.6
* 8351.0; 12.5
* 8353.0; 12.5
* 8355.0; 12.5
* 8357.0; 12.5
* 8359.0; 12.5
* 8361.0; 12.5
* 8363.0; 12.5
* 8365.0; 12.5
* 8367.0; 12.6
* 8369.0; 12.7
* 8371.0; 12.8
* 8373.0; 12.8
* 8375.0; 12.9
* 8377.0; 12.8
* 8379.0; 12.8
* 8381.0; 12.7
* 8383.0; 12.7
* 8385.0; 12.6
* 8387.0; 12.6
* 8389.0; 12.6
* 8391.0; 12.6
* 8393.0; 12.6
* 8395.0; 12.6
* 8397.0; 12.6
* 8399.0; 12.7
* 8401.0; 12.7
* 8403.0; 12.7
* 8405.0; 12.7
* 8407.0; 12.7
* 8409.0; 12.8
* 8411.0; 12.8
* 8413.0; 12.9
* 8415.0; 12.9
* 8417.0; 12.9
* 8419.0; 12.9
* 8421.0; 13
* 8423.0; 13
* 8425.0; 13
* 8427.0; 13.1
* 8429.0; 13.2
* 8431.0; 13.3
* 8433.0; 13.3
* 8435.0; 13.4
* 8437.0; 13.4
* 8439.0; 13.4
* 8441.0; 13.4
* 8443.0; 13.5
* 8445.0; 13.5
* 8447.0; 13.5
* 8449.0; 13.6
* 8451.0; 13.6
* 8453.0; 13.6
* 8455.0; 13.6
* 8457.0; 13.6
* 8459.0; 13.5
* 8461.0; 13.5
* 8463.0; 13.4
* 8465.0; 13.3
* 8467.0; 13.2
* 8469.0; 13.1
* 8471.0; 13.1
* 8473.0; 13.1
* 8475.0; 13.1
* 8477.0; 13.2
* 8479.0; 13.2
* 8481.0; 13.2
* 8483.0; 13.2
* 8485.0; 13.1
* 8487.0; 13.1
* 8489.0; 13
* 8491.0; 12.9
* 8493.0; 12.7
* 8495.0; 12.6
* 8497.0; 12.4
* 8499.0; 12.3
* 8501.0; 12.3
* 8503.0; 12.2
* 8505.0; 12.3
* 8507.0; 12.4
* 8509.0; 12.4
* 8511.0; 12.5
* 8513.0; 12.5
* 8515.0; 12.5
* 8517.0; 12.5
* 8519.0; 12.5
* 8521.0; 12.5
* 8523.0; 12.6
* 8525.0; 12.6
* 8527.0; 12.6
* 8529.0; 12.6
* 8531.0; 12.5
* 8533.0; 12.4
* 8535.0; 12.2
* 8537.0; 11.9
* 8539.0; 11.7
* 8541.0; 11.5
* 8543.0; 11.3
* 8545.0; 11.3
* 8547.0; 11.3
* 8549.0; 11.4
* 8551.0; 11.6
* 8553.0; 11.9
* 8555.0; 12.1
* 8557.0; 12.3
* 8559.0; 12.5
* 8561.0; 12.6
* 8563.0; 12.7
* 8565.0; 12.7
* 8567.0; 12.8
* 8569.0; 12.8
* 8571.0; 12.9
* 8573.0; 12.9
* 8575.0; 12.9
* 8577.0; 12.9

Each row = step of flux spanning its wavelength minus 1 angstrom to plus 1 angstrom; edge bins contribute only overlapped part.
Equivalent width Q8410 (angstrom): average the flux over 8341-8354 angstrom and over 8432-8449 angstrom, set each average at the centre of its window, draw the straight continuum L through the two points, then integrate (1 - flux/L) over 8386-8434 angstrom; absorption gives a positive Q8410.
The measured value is 1.2 angstrom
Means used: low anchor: 12.7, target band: 12.8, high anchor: 13.4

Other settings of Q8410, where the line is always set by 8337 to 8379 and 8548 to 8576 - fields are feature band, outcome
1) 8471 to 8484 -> -0.65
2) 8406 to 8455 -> -2.39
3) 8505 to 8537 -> 0.05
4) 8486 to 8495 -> -0.27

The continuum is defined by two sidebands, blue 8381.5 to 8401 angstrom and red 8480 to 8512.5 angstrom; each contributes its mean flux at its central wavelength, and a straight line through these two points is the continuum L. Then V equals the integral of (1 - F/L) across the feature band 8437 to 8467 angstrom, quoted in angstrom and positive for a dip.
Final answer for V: -2.0 angstrom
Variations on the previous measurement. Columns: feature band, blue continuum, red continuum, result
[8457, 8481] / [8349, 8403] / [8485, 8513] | -1.3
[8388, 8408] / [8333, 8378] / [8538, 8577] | -0.1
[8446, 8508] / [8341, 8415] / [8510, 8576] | -3.1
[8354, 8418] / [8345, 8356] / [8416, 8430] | 0.6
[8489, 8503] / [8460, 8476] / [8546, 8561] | 0.3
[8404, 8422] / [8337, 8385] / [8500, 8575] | -0.4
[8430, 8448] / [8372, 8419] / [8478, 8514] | -1.0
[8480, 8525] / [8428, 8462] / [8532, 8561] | -0.3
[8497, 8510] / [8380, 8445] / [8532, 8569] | 0.0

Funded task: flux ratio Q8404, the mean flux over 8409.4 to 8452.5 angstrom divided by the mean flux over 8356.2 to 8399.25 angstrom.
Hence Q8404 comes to 1.05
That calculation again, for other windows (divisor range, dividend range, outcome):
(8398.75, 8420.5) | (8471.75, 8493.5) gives 1.02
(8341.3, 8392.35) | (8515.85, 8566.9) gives 0.96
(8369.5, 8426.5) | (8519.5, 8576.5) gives 0.96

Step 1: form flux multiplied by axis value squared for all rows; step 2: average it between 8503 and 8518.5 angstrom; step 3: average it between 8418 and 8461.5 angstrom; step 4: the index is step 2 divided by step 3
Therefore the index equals 0.9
